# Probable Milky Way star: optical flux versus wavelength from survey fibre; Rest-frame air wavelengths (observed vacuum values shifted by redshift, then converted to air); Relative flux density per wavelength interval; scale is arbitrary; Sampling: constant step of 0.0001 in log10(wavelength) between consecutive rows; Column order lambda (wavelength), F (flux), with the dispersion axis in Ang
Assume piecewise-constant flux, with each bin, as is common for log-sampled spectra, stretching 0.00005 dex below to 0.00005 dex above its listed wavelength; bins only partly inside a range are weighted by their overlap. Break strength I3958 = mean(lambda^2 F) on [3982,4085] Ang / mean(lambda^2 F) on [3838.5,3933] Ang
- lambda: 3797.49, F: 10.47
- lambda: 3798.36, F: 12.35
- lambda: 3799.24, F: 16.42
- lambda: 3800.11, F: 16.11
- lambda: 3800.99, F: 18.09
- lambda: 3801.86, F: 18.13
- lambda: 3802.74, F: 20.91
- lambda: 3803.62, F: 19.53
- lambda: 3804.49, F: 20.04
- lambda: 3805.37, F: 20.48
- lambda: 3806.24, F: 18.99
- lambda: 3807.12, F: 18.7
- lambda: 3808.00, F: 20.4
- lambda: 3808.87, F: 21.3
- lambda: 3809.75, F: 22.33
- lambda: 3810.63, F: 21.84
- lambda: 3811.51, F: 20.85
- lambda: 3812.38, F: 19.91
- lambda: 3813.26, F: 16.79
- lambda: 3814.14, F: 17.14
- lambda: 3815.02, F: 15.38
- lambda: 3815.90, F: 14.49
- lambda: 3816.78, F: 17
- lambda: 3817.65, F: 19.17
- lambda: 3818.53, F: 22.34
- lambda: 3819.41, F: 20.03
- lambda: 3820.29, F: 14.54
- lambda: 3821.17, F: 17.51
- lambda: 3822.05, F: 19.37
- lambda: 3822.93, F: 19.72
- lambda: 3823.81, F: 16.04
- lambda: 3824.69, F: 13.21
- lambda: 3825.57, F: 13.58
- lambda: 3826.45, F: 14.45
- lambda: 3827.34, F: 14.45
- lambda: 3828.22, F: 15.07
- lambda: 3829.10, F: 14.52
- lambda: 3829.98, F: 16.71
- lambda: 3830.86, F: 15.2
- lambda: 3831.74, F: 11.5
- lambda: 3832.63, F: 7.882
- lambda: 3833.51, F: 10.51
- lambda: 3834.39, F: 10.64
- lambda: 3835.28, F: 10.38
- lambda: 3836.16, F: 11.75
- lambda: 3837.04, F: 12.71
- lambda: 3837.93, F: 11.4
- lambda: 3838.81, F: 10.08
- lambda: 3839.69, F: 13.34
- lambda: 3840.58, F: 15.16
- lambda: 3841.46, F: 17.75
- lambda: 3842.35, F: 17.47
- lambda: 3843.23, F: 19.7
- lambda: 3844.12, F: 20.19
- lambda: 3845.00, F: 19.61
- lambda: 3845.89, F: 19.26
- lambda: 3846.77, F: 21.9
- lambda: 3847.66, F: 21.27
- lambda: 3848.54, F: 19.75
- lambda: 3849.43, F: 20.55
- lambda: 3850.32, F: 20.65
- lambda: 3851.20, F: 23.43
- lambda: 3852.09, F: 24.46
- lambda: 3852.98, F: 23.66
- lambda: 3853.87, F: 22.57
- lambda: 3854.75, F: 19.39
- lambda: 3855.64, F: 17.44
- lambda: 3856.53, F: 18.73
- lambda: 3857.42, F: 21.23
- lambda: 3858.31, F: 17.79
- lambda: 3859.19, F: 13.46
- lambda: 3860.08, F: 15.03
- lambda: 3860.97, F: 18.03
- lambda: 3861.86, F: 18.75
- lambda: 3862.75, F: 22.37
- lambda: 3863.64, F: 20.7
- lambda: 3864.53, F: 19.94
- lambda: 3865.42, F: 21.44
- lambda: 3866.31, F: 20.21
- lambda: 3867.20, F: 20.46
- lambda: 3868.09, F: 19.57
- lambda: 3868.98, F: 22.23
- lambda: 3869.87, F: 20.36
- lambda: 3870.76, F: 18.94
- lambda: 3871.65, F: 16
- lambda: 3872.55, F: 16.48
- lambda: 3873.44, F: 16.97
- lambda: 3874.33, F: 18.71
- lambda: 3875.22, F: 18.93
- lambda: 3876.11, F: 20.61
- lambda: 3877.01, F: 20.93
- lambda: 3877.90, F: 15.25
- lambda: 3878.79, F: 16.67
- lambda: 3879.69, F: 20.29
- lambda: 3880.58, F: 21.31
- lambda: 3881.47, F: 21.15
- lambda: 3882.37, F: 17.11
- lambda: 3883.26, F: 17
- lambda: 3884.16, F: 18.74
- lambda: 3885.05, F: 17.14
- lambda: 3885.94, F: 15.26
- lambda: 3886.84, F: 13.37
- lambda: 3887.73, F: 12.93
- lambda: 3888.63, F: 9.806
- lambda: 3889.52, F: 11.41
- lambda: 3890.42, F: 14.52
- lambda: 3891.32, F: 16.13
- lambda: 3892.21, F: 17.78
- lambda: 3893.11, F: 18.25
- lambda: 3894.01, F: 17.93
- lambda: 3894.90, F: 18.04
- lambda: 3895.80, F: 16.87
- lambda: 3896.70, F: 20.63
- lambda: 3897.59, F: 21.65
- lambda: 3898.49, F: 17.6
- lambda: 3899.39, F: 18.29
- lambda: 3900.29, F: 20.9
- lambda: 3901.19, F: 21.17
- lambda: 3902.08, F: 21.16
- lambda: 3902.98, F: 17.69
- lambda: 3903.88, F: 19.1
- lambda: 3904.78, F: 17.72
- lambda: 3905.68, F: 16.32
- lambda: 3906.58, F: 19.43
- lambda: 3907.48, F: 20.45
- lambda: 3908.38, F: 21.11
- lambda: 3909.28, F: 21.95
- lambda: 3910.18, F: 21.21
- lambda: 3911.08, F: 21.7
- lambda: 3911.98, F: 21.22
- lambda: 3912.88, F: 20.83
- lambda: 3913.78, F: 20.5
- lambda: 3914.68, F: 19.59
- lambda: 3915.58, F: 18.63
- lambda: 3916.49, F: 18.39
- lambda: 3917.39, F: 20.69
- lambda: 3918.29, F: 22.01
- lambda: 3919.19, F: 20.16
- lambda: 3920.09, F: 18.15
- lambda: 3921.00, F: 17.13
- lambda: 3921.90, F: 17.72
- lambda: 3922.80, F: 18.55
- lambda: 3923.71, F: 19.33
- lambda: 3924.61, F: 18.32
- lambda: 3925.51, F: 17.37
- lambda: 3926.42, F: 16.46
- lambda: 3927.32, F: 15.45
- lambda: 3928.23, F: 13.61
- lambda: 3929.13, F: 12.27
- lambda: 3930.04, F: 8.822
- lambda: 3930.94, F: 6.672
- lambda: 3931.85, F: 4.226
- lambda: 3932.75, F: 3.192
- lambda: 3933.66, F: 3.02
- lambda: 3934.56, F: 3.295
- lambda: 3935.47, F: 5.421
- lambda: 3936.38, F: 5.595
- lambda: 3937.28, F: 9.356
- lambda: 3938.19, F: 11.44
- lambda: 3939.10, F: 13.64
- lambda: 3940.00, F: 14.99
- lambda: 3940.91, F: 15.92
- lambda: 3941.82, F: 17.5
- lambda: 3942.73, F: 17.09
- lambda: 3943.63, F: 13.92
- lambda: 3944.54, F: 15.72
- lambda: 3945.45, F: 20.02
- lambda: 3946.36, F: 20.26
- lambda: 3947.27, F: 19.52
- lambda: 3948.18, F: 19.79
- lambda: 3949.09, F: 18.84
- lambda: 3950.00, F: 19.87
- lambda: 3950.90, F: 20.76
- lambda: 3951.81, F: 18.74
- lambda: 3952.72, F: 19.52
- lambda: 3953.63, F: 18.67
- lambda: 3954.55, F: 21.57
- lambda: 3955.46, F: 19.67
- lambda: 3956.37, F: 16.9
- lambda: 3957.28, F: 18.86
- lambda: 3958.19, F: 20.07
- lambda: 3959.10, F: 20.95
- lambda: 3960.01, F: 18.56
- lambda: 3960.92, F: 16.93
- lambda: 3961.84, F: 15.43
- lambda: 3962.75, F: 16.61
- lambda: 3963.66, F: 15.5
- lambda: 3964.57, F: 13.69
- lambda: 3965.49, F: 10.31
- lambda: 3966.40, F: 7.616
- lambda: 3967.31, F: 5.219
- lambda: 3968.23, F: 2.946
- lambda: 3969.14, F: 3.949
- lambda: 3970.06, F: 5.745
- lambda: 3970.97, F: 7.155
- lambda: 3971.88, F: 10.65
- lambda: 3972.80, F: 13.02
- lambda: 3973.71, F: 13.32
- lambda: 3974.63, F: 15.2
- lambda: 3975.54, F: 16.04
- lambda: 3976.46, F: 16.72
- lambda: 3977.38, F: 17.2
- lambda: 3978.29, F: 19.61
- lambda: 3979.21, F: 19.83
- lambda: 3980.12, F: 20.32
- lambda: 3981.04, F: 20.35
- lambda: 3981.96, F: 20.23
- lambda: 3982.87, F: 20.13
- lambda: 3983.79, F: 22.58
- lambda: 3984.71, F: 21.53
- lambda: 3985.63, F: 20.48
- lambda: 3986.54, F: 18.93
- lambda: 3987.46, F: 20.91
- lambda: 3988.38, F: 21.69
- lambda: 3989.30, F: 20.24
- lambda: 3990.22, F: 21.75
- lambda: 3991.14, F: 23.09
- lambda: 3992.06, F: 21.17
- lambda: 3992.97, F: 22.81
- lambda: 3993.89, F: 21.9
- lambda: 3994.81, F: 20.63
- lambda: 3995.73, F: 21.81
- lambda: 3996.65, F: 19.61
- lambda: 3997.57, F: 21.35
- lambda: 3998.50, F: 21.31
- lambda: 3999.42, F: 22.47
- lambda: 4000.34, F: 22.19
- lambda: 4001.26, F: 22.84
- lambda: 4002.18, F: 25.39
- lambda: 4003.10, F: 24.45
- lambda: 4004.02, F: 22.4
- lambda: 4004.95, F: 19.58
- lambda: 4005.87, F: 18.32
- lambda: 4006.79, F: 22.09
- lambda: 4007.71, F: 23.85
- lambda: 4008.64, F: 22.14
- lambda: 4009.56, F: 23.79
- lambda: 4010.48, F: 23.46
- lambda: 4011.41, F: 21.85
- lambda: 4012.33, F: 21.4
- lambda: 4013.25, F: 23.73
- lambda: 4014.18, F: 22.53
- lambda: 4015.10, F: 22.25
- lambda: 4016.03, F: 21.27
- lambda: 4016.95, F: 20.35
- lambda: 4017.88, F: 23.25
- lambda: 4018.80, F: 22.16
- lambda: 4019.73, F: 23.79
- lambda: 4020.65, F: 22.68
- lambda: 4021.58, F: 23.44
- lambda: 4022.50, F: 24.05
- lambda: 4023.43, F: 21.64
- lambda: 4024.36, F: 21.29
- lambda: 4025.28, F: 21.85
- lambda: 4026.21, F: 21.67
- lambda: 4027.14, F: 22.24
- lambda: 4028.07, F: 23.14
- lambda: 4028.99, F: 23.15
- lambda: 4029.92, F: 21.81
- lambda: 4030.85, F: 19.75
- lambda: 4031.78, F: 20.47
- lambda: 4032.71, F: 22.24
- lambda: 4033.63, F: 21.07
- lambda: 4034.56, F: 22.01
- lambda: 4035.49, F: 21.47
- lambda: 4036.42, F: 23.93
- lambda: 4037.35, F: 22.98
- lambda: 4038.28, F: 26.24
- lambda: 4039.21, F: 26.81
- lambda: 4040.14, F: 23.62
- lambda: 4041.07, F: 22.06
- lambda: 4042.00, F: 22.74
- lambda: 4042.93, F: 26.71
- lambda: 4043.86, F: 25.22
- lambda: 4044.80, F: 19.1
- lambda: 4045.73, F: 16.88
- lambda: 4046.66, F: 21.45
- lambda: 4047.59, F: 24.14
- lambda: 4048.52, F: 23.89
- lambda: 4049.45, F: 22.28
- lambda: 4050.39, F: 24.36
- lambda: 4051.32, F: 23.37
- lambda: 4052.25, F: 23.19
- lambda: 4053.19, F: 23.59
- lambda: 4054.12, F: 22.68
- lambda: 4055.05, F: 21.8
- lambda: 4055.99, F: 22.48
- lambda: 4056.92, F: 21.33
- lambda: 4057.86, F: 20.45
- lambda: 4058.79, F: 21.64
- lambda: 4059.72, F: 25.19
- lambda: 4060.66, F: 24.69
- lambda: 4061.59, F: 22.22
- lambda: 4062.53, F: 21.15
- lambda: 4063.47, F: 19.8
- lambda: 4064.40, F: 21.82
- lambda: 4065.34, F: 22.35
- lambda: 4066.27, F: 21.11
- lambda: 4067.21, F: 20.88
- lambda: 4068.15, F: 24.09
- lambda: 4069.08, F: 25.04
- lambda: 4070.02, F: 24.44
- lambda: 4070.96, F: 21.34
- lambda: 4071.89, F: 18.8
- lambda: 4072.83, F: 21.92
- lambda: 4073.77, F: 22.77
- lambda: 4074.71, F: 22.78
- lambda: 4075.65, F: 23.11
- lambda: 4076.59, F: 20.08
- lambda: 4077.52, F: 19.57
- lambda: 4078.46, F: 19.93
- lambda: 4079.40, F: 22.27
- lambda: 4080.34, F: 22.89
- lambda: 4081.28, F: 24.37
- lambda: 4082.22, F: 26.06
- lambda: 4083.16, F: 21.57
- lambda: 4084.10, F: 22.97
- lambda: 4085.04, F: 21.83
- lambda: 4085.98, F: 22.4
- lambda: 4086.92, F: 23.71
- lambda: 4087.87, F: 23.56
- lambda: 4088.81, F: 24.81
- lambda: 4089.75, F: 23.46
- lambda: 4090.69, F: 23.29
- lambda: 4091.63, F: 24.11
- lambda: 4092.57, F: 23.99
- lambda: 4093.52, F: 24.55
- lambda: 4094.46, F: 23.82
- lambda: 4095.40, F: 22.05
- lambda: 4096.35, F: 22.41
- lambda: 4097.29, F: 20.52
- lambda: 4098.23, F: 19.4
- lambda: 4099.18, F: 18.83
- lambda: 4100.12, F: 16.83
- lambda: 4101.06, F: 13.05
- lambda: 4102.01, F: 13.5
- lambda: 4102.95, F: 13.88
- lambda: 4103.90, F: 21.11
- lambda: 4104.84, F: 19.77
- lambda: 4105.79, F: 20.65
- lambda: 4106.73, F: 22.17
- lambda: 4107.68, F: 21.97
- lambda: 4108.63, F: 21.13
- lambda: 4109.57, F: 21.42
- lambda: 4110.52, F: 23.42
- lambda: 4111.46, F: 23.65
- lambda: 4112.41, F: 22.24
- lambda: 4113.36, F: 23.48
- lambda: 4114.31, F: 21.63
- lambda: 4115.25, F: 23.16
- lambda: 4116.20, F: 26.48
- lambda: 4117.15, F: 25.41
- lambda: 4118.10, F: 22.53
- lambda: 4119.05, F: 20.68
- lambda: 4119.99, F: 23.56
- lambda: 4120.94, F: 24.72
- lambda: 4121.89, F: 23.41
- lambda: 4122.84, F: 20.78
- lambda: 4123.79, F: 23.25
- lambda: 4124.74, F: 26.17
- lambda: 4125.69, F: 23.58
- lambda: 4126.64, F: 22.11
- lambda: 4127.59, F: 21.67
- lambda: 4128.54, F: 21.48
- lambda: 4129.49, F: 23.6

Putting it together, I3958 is 1.32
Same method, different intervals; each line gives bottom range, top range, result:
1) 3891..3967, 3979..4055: 1.39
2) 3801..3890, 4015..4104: 1.39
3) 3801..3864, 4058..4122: 1.42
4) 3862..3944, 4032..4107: 1.42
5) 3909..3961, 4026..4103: 1.44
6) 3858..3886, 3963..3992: 0.89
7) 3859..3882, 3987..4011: 1.23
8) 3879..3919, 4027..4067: 1.31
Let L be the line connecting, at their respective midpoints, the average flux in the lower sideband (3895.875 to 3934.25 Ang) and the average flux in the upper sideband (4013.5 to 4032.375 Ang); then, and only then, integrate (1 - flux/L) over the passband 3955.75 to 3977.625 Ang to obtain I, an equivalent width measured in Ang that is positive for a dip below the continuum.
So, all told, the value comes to 7.0 Ang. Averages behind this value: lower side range 17.3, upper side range 22.1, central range 13.3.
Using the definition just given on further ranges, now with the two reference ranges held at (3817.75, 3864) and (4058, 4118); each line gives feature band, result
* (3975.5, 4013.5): -2.2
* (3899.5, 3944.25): 6.4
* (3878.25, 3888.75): 0.6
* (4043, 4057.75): -0.9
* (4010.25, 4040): -2.6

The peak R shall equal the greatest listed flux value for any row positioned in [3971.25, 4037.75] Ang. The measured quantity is 25.39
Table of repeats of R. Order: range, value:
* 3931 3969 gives 21.57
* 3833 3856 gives 24.46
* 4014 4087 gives 26.81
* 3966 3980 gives 19.83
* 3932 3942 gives 17.5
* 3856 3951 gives 22.37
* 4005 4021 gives 23.85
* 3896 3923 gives 22.01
